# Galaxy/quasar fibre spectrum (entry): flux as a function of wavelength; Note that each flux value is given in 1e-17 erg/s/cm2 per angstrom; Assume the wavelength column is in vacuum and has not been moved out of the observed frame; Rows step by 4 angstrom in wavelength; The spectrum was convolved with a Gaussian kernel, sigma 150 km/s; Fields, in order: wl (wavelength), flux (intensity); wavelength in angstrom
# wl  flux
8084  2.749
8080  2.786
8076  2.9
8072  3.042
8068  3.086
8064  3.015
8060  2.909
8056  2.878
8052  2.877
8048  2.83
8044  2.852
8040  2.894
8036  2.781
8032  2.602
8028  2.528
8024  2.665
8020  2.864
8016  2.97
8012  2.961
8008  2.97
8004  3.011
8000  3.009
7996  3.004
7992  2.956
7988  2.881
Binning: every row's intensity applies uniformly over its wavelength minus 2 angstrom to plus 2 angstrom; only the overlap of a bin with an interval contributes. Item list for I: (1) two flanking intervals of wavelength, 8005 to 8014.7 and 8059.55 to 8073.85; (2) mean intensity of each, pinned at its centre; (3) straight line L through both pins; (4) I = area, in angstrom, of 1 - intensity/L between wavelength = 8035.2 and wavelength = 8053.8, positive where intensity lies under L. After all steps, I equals 0.9 angstrom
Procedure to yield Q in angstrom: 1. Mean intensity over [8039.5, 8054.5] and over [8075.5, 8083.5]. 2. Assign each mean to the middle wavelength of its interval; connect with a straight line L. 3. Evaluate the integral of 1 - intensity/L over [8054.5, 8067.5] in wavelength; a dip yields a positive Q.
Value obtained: -0.5 angstrom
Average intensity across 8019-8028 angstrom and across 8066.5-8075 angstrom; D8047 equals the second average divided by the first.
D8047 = 1.1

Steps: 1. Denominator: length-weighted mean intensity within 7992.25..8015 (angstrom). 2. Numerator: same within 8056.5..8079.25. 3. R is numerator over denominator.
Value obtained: 1.0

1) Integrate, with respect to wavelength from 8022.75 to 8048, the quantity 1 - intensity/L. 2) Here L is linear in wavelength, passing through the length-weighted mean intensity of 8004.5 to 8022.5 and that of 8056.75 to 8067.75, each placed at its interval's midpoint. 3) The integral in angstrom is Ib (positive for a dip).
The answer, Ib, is 1.9 angstrom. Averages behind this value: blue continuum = 2.94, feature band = 2.73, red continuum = 2.97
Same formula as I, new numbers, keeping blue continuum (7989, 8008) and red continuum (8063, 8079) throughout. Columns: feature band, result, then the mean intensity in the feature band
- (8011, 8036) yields 1.9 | 2.76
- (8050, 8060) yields 0.4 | 2.88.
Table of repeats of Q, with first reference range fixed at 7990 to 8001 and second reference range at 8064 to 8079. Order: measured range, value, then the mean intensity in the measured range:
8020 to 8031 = 1.27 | 2.65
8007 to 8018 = 0.08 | 2.97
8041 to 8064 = 0.85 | 2.88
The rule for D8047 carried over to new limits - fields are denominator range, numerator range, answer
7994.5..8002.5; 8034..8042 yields 0.94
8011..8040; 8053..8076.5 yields 1.07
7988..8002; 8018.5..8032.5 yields 0.90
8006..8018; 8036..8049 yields 0.96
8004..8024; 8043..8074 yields 1.01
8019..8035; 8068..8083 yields 1.10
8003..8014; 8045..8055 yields 0.96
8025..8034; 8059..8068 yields 1.16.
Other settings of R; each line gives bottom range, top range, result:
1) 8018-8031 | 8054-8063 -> 1.09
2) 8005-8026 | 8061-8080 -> 1.03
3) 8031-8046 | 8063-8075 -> 1.09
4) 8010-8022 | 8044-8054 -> 0.97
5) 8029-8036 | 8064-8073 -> 1.16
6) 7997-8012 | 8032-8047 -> 0.94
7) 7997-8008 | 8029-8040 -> 0.90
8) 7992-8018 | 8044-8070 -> 0.98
